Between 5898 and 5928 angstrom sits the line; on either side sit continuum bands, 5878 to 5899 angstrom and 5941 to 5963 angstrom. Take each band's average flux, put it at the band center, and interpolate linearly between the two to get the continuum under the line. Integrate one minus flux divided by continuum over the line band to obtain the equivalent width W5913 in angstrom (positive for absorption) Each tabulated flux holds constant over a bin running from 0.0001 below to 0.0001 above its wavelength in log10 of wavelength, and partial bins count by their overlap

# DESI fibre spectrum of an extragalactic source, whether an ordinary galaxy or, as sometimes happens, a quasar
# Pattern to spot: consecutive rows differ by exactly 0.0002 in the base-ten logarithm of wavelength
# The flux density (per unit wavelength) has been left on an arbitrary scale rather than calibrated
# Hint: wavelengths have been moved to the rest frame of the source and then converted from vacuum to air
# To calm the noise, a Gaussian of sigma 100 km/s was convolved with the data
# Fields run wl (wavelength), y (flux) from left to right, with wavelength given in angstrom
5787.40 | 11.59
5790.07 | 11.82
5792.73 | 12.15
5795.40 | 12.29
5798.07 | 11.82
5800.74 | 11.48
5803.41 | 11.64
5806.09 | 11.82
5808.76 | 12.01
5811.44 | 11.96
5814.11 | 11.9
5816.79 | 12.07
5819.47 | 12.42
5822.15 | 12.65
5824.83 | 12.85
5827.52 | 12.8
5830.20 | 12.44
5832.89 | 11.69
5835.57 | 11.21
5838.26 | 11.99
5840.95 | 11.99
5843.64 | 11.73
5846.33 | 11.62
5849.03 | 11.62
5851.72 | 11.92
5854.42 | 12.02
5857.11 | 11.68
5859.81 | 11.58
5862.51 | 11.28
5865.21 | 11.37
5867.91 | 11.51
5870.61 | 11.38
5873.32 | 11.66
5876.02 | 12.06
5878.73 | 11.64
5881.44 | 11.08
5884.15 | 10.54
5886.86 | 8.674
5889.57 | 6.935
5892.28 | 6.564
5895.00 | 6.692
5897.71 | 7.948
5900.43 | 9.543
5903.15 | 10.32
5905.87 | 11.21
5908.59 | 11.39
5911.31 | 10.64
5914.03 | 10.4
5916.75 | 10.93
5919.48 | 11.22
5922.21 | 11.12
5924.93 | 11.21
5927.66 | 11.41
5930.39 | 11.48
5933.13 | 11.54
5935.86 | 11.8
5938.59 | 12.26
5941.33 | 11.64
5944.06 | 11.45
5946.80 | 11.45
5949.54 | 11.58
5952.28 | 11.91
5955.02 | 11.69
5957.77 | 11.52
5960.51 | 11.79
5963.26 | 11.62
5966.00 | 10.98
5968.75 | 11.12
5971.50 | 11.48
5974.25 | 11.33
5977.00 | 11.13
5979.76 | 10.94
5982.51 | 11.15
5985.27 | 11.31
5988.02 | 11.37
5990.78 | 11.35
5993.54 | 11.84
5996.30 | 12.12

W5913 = -2.8 angstrom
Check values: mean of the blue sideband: 8.67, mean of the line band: 10.7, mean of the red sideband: 11.6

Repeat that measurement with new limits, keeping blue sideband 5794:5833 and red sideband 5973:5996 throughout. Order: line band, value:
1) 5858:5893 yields 3.80 angstrom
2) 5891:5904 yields 3.98 angstrom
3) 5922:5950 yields 0.02 angstrom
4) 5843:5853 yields 0.21 angstrom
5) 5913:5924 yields 0.66 angstrom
